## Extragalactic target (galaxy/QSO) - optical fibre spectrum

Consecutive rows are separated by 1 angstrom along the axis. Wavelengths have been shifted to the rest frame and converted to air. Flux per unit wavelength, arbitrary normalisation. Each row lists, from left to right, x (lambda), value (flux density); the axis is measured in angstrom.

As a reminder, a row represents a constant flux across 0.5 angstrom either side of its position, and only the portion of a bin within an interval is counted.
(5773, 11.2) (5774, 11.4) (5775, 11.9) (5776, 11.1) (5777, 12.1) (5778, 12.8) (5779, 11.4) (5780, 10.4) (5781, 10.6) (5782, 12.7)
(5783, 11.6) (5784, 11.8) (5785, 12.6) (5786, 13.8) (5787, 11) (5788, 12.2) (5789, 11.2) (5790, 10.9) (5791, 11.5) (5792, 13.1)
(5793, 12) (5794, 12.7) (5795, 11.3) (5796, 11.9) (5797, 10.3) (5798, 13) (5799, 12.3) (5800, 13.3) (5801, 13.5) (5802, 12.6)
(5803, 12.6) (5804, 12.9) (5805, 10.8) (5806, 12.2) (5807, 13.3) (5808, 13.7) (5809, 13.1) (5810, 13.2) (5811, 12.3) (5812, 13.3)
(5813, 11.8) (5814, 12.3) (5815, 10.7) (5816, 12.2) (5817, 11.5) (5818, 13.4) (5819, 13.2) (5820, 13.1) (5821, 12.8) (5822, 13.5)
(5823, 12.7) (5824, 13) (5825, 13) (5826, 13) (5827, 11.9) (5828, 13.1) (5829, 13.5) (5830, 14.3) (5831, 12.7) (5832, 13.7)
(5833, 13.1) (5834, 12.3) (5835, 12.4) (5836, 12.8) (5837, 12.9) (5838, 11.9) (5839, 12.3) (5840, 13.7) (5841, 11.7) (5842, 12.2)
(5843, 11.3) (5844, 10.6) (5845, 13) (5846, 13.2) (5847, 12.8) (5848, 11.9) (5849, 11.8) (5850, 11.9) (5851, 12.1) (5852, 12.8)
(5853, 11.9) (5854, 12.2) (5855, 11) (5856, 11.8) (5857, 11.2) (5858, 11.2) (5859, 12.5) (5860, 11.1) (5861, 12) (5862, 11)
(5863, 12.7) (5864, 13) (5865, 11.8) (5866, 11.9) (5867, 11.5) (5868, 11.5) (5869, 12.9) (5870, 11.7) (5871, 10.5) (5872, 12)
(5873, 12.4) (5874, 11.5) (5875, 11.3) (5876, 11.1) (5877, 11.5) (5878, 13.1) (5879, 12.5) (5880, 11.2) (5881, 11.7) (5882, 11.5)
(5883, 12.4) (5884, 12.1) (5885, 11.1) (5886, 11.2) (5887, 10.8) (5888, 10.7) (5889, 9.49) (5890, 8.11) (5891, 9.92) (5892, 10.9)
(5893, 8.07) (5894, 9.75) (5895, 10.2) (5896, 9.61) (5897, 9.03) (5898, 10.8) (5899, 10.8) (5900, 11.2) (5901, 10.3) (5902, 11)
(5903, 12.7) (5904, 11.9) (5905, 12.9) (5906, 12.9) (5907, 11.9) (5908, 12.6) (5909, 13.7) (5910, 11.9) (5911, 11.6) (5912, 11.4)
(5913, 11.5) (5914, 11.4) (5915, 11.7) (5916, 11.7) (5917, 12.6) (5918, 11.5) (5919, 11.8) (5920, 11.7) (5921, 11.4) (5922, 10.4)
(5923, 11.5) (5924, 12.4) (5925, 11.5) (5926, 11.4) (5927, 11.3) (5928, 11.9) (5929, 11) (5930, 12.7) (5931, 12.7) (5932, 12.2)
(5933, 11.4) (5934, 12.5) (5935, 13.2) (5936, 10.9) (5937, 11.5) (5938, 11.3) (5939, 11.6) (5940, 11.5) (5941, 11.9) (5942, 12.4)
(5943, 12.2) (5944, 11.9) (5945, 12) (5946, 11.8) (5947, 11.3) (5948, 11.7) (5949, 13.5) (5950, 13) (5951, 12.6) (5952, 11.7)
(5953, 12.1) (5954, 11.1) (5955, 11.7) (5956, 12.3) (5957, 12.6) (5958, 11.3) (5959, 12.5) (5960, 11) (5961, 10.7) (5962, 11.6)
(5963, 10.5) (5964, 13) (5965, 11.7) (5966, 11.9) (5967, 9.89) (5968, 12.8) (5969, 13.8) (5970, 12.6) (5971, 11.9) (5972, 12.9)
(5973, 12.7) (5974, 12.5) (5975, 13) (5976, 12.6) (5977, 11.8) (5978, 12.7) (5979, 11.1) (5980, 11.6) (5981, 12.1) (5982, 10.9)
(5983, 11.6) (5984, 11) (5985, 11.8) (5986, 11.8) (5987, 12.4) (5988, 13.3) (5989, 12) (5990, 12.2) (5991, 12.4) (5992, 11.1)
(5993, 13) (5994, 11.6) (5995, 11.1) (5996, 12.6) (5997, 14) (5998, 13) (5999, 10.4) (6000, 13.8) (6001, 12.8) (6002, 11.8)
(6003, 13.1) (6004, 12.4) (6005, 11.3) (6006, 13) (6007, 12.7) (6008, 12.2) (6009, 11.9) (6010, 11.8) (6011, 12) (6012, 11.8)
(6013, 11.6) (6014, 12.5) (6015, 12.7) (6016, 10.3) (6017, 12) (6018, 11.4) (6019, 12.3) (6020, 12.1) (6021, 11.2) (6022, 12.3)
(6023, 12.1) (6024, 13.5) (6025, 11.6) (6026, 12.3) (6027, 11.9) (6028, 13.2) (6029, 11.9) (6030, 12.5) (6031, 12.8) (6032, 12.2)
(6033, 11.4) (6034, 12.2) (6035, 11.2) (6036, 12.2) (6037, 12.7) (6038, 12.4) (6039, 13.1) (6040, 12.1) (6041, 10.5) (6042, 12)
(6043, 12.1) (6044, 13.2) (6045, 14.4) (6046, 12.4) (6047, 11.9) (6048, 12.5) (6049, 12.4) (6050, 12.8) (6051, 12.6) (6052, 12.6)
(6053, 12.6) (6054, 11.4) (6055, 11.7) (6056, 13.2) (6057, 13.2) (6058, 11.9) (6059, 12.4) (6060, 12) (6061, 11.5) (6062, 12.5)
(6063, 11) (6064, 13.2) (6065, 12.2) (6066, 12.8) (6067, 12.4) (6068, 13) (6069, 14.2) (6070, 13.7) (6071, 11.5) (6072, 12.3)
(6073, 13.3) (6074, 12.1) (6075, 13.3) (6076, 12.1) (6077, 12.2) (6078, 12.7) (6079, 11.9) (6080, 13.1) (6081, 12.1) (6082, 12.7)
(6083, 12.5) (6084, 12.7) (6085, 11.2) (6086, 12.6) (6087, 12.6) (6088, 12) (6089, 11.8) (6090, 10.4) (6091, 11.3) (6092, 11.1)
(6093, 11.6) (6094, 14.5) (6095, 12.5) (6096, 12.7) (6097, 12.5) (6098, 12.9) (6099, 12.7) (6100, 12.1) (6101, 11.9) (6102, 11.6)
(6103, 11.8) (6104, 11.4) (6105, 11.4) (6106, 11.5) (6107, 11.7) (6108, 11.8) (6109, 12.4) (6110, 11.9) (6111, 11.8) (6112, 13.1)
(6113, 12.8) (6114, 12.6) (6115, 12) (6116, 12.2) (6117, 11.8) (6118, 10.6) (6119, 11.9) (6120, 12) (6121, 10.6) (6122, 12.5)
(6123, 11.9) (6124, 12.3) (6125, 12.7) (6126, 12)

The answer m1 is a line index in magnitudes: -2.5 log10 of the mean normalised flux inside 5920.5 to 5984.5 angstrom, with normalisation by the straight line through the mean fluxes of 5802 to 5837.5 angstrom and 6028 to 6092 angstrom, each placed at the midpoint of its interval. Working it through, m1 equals 0.055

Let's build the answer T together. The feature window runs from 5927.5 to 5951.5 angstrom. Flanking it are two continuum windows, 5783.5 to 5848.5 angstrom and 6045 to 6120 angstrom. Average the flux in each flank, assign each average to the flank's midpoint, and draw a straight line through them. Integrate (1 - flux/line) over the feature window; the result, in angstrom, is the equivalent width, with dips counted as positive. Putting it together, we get 0.7 angstrom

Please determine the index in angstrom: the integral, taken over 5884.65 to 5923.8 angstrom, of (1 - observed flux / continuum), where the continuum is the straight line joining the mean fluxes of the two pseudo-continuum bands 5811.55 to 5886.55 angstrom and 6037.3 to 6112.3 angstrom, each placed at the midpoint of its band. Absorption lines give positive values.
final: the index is 3.5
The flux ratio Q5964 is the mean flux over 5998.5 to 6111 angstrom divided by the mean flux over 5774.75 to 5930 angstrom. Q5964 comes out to 1.0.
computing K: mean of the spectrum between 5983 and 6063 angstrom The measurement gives 12.2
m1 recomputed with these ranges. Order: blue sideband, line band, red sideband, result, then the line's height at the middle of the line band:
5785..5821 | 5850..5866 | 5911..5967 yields 0.02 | 12.1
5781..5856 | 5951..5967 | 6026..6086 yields 0.07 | 12.4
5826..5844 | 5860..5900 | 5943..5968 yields 0.11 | 12.3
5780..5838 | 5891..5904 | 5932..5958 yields 0.17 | 12.2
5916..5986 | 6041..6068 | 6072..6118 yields -0.03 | 12.1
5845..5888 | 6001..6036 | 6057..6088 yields 0.02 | 12.3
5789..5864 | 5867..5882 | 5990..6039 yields 0.05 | 12.3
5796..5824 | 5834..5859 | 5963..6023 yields 0.03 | 12.5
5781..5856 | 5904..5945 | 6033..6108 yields 0.04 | 12.4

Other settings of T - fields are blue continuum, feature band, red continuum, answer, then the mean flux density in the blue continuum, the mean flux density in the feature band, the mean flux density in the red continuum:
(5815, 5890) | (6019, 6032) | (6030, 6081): 0.1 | 12.1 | 12.3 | 12.4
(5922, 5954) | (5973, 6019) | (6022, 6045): 0.1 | 11.9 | 12.1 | 12.3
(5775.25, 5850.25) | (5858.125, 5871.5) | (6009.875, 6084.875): 0.6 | 12.4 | 11.8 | 12.3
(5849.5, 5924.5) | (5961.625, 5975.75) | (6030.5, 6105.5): -0.4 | 11.5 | 12.2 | 12.3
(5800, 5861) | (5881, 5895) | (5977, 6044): 2.1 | 12.5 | 10.5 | 12.1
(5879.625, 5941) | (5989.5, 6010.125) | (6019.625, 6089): -0.5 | 11.4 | 12.3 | 12.4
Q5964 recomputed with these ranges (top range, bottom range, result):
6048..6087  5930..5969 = 1.05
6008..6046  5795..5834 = 0.96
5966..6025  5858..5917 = 1.06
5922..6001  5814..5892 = 1.00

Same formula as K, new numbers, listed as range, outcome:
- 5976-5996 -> 11.9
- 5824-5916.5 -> 11.8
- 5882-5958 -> 11.5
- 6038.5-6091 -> 12.4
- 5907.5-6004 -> 12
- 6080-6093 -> 11.9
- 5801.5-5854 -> 12.6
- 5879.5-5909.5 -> 11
